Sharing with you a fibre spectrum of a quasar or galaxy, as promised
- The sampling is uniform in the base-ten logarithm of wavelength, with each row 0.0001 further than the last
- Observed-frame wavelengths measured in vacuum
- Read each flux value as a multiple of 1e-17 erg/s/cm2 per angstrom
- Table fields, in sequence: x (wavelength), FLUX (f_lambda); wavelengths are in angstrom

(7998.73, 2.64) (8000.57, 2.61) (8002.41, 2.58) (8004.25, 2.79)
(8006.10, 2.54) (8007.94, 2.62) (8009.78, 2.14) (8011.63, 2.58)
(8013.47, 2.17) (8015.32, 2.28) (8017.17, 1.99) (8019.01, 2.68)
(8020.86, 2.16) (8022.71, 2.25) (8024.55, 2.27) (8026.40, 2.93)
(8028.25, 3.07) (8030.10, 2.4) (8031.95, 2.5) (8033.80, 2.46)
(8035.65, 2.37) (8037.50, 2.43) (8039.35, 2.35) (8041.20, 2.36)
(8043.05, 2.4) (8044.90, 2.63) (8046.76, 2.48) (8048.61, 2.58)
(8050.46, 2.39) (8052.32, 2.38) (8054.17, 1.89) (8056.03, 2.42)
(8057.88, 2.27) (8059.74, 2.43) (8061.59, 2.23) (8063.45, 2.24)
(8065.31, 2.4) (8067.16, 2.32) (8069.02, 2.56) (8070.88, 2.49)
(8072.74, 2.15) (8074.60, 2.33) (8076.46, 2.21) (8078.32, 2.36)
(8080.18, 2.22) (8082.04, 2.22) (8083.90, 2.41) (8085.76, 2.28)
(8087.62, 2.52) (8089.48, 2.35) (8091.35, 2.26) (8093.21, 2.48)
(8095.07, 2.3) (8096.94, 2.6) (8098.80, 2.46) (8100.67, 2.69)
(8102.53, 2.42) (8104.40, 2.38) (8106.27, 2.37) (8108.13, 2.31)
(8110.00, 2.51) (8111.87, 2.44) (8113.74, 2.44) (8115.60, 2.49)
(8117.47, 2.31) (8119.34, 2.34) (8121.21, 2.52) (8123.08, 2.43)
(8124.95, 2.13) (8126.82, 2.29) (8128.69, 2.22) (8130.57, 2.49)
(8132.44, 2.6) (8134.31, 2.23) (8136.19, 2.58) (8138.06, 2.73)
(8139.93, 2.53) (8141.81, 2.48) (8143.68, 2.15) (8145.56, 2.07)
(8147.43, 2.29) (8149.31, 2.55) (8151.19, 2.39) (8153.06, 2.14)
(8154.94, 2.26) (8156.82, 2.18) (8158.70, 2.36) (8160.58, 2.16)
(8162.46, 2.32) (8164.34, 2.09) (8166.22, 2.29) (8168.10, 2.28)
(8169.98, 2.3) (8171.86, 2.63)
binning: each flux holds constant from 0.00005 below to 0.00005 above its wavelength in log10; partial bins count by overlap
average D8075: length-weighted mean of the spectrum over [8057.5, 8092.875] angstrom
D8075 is 2.33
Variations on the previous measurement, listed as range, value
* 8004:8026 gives 2.37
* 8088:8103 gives 2.45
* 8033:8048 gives 2.44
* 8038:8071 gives 2.38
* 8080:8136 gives 2.4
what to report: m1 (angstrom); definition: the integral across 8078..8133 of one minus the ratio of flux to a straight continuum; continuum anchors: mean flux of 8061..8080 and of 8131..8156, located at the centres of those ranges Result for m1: -0.91 angstrom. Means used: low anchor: 2.33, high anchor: 2.39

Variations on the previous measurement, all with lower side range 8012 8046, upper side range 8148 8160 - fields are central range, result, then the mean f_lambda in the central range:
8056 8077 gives 0.50 angstrom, 2.34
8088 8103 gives -0.53 angstrom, 2.45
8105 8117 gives -0.37 angstrom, 2.42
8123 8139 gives -0.56 angstrom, 2.41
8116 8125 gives -0.14 angstrom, 2.38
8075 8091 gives 0.39 angstrom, 2.32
